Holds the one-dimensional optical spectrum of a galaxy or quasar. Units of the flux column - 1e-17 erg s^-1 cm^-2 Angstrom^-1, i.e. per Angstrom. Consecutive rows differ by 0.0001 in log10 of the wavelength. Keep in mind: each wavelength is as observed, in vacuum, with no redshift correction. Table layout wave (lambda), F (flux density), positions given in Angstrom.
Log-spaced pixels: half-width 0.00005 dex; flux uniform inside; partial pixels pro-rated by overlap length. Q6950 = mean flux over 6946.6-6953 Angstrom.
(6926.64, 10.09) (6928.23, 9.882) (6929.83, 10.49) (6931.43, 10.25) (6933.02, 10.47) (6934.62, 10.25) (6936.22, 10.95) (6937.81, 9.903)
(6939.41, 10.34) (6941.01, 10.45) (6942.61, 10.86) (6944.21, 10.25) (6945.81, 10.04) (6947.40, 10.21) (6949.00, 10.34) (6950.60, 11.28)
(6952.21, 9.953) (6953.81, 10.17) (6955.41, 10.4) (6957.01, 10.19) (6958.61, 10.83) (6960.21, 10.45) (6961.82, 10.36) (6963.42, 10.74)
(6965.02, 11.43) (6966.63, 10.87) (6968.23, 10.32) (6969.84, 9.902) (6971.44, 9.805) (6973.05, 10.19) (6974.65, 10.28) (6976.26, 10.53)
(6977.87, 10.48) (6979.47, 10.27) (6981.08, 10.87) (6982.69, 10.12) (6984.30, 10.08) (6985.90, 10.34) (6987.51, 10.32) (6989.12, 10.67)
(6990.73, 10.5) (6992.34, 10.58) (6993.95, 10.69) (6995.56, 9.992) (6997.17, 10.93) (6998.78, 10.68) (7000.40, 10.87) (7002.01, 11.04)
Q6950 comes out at 10.4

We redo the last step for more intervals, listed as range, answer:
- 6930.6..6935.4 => 10.3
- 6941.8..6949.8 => 10.3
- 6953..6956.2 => 10.3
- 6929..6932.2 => 10.3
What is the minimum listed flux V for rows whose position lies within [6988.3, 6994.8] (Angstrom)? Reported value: 10.5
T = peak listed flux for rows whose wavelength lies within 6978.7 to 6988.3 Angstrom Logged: 10.87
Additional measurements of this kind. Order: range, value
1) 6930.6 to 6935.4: 10.47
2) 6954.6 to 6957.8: 10.4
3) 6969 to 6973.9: 10.19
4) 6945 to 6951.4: 11.28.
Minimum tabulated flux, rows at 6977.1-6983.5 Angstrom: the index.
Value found 10.12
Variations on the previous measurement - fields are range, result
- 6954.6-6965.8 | 10.19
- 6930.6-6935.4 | 10.25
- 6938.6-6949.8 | 10.04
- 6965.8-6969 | 10.32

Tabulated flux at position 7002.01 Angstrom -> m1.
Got 11.04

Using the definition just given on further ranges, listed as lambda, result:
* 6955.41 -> 10.4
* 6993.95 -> 10.69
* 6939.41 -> 10.34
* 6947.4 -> 10.21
